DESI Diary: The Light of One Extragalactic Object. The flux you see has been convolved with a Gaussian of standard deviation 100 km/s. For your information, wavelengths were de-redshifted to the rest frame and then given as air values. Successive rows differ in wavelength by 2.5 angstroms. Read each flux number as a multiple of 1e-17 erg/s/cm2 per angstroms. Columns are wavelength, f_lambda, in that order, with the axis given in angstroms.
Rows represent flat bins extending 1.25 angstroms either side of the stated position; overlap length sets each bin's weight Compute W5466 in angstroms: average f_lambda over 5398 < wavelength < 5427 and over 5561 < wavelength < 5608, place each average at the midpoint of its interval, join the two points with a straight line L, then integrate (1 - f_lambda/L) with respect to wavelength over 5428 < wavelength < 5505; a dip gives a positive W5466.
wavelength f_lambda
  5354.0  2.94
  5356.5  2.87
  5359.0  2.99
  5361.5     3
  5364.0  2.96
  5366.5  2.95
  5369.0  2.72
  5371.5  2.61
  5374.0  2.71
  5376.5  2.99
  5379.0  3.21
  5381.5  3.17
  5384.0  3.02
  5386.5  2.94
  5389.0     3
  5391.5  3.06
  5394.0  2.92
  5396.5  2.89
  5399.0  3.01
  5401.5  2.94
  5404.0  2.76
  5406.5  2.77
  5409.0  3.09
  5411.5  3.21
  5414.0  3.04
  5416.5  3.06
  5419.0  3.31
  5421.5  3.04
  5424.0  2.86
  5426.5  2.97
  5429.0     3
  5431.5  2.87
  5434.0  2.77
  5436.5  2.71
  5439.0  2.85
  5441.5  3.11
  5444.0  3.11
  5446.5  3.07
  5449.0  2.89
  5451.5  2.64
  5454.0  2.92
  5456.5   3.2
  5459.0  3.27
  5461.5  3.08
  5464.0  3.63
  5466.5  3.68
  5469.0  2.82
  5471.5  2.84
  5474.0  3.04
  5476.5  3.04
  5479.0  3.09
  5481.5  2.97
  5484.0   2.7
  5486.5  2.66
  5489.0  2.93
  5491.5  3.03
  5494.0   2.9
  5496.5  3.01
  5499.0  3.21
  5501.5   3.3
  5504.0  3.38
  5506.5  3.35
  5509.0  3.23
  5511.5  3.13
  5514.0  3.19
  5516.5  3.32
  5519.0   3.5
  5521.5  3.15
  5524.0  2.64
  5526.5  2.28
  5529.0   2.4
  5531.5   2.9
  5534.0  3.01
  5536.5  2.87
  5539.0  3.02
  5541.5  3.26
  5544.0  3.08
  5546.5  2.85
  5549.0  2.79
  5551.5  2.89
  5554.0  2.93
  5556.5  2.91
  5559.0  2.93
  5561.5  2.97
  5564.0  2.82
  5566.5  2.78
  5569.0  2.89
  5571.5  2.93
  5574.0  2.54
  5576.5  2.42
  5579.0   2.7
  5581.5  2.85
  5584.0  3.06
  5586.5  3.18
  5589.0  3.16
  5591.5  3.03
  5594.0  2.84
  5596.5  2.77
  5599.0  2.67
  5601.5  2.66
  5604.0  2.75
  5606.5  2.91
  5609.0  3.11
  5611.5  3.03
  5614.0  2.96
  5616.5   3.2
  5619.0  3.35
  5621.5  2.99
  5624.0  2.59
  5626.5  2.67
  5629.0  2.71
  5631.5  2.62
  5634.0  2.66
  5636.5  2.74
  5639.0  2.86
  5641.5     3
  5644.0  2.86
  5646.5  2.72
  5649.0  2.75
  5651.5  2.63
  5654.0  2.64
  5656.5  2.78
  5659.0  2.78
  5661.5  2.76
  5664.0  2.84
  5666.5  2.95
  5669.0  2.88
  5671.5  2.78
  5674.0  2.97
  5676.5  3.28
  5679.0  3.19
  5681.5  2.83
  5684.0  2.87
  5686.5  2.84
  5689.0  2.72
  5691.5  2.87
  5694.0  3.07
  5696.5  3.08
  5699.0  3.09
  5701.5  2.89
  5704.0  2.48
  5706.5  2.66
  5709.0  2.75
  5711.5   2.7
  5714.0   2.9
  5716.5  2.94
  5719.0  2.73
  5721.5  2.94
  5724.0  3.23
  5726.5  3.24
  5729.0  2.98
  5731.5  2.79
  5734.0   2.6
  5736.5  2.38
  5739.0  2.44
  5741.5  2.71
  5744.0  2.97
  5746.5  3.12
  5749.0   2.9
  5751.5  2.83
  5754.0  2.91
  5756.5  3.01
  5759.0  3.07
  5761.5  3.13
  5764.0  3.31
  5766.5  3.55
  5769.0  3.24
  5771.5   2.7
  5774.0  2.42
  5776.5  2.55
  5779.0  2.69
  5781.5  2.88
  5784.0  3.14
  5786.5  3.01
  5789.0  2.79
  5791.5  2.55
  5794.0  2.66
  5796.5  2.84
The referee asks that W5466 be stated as -1.81 angstroms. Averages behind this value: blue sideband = 3.01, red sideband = 2.84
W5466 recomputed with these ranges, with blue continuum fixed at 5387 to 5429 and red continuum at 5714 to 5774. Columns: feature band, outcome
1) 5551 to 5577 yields 1.2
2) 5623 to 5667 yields 3.0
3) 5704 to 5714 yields 0.8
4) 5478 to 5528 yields -1.1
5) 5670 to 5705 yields 0.2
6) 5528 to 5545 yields 0.2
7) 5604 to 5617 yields -0.2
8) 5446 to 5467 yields -1.1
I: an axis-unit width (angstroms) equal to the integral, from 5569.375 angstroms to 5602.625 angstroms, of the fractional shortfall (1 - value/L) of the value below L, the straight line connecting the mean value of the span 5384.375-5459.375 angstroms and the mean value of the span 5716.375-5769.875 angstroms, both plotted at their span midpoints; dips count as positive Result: 1.5 angstroms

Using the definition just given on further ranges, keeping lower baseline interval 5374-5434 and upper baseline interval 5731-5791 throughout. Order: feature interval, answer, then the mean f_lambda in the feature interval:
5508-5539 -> -0.1 angstroms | 2.97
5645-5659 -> 1.0 angstroms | 2.71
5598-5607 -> 0.6 angstroms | 2.74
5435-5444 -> 0.2 angstroms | 2.92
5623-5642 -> 1.3 angstroms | 2.72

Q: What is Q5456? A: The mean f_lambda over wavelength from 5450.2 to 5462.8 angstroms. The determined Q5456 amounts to 3.02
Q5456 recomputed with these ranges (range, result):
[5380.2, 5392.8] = 3.04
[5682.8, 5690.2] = 2.81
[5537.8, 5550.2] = 3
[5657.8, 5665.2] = 2.79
